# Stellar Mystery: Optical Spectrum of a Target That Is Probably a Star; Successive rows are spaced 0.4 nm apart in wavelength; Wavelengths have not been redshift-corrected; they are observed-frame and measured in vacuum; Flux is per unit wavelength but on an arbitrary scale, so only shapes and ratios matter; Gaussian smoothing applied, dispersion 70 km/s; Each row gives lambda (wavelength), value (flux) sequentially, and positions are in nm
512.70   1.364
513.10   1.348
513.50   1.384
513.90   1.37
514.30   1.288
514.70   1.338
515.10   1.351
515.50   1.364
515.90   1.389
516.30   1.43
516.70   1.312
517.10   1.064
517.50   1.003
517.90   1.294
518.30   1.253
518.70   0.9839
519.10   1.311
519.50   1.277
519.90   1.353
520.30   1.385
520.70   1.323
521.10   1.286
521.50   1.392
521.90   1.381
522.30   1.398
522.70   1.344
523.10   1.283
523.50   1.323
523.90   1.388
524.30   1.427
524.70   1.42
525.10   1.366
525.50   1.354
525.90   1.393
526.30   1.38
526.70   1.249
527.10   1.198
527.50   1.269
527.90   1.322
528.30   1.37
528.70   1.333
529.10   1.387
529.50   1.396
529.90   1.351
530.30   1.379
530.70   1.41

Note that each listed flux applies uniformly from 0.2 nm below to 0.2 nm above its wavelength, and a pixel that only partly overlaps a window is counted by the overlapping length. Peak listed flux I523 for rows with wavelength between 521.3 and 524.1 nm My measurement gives 1.398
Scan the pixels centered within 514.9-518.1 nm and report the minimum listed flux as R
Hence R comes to 1.003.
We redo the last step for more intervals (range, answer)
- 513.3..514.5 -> 1.288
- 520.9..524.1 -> 1.283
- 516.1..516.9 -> 1.312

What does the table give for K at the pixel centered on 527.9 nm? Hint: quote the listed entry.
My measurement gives 1.322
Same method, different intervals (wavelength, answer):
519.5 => 1.277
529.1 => 1.387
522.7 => 1.344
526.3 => 1.38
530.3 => 1.379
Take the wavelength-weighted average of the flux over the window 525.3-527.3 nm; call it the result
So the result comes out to 1.31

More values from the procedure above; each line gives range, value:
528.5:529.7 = 1.37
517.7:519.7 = 1.22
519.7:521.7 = 1.35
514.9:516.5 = 1.38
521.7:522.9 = 1.37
